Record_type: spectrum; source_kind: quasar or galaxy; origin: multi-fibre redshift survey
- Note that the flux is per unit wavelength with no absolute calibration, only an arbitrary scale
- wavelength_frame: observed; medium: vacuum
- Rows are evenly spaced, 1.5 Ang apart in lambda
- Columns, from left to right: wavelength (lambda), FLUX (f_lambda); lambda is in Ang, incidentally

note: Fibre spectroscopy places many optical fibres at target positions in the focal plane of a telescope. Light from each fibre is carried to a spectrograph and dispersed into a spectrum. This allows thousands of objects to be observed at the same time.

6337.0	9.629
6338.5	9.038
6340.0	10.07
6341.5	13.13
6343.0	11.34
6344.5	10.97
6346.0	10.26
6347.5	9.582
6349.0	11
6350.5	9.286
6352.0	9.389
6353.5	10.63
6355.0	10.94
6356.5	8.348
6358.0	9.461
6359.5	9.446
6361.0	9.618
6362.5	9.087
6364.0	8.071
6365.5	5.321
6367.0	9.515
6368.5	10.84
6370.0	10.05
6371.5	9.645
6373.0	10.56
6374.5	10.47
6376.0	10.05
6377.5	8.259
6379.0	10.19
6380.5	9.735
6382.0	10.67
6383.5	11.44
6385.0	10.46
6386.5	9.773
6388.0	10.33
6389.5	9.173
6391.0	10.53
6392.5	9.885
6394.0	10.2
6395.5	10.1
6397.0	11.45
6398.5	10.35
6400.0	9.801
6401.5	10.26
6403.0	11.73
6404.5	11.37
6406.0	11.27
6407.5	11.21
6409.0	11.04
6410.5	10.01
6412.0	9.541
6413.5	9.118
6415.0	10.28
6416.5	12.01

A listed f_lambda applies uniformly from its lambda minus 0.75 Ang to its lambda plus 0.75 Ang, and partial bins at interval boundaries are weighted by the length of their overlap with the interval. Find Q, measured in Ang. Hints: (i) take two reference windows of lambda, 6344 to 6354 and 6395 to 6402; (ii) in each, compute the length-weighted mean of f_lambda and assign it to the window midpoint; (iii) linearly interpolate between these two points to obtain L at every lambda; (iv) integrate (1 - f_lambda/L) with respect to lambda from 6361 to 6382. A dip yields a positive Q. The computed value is 1.7 Ang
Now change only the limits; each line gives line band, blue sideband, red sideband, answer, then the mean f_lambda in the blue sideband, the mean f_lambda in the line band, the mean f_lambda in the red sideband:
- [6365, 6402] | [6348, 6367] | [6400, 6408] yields 0.90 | 9.23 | 9.99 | 11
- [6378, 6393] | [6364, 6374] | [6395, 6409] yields -0.21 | 9.26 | 10.2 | 10.9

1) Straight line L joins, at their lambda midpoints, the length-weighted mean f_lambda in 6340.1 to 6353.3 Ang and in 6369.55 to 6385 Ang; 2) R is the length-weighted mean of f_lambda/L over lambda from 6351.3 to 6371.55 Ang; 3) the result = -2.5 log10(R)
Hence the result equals 0.12 mag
